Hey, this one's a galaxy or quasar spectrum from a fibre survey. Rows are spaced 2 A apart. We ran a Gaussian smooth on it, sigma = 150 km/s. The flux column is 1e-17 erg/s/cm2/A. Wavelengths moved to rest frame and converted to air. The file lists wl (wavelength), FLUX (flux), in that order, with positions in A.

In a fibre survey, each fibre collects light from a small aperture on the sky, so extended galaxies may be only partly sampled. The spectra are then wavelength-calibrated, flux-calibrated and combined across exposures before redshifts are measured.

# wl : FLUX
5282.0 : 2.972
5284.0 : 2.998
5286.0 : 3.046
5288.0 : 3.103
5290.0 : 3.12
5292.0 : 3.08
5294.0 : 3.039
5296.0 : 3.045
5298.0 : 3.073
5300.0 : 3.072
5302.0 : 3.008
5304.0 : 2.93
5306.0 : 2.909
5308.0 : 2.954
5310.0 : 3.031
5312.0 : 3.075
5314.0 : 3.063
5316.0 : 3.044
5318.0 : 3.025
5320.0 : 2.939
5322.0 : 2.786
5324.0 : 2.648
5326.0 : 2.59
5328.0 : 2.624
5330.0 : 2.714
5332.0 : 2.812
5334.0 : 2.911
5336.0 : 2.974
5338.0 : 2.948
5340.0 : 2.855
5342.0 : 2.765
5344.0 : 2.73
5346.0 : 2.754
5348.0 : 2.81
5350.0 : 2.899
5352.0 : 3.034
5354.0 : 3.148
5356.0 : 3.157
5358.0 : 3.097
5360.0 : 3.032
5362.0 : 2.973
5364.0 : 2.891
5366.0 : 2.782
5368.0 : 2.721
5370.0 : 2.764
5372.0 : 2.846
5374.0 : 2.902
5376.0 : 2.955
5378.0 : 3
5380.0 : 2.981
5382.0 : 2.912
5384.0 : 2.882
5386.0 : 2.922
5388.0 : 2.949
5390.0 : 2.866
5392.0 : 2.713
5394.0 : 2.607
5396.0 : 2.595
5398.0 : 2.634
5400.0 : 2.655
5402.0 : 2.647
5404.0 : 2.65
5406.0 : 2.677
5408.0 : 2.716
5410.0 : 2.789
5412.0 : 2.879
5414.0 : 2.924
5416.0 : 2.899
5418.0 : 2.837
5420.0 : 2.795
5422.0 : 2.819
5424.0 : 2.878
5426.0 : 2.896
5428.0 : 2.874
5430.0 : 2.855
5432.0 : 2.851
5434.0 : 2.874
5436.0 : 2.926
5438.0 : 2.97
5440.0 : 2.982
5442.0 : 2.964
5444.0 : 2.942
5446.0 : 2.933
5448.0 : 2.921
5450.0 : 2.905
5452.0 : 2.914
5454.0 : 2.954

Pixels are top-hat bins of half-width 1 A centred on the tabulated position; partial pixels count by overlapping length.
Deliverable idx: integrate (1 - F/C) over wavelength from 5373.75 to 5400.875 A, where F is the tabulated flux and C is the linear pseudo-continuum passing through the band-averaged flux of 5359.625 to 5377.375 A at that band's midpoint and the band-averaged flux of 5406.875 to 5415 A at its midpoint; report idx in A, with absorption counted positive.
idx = 0.2 A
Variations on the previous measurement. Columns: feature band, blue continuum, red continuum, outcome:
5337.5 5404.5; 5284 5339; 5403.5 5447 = 1.10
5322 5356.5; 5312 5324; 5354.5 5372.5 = 1.19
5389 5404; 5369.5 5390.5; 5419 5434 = 1.14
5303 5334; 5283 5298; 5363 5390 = 1.32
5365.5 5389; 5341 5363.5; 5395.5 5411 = -0.64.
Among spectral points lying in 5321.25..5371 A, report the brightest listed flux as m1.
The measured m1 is 3.157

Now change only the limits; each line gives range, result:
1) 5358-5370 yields 3.097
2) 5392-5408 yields 2.716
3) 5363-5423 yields 3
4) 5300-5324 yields 3.075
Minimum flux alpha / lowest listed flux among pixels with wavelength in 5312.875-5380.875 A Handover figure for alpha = 2.59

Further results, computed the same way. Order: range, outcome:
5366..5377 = 2.721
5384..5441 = 2.595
